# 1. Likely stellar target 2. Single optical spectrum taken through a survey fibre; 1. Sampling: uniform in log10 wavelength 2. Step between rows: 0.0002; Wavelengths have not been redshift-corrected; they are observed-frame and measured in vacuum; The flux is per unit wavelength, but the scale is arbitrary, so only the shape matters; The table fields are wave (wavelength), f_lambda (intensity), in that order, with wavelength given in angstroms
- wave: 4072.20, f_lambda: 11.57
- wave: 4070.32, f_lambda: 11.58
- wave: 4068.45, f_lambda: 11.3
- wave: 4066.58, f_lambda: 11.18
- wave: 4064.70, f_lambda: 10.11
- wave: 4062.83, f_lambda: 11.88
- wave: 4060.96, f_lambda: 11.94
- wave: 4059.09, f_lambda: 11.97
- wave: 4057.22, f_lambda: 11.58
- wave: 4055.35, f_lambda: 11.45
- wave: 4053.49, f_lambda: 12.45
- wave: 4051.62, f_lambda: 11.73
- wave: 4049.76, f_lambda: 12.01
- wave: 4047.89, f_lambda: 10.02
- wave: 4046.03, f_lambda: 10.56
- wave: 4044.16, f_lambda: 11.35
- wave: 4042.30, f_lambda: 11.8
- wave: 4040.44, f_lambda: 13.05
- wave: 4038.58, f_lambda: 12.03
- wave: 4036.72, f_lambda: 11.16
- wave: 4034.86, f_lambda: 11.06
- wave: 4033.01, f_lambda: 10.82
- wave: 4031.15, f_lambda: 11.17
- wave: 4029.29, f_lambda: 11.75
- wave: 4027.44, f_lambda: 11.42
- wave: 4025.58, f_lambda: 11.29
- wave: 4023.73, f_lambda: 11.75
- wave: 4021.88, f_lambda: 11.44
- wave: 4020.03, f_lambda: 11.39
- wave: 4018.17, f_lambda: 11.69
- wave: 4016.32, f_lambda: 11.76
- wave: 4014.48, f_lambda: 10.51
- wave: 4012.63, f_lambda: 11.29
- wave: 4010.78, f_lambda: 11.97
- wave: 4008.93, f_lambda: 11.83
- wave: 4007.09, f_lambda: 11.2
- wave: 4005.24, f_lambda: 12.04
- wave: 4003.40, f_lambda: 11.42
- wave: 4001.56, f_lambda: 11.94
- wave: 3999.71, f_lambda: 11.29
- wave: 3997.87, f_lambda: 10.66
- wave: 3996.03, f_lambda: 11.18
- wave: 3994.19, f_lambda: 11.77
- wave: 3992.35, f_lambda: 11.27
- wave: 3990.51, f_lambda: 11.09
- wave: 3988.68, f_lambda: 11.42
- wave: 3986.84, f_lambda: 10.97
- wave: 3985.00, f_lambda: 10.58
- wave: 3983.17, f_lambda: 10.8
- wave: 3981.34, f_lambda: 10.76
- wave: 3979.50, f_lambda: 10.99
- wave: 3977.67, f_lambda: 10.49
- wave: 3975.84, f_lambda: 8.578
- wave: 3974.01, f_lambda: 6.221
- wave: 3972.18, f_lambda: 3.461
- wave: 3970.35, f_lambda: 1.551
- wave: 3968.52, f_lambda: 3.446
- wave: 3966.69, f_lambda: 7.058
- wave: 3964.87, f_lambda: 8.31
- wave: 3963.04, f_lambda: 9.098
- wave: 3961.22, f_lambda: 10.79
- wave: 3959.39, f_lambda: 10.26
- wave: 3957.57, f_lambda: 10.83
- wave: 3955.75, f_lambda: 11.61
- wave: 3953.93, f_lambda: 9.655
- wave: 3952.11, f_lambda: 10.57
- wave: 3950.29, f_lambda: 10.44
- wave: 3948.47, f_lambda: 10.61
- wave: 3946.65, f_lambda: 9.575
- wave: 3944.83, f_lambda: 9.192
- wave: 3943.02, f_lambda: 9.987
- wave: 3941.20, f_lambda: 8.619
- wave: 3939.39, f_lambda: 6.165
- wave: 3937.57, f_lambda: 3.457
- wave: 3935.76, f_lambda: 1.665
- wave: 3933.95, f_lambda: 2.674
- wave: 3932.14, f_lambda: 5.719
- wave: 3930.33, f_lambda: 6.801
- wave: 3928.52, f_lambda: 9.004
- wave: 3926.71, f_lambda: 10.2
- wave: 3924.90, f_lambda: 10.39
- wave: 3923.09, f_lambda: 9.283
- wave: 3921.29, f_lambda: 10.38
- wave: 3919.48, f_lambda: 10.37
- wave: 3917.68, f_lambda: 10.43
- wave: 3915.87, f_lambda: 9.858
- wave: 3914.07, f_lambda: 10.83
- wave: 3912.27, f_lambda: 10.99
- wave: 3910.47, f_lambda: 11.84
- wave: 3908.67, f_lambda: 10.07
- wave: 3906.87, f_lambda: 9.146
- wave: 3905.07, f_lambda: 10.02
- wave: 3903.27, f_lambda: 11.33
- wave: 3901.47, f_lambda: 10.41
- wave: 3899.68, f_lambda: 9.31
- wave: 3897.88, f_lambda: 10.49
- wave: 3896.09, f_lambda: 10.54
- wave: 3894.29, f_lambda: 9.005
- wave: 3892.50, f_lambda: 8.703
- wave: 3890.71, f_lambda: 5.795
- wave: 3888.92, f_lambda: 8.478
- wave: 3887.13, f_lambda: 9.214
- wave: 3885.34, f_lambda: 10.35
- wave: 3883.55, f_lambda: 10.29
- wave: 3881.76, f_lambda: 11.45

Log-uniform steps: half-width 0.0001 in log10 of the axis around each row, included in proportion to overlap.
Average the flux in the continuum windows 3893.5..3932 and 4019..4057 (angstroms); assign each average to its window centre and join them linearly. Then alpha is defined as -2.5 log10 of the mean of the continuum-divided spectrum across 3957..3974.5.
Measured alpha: 0.44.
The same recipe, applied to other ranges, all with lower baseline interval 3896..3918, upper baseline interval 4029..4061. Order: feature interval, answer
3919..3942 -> 0.41 mag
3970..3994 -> 0.18 mag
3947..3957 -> 0.02 mag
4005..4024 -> -0.02 mag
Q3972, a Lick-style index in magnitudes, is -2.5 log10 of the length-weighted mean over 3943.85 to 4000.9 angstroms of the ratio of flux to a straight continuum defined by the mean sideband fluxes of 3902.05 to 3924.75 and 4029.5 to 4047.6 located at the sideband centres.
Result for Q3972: 0.14 mag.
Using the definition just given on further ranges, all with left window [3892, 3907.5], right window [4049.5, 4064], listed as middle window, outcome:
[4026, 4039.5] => 0.020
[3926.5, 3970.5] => 0.303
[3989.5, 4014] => -0.026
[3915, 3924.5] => 0.010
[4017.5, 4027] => -0.007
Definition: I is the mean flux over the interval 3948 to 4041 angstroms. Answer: 10.4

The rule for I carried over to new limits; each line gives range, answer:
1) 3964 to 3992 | 8.45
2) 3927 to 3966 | 8.36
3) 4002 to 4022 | 11.5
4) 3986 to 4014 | 11.4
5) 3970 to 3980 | 7.02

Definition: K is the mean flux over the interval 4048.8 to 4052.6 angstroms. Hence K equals 11.9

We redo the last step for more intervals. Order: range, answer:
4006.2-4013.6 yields 11.6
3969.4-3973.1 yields 2.52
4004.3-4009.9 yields 11.7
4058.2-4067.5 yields 11.4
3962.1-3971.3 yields 5.9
